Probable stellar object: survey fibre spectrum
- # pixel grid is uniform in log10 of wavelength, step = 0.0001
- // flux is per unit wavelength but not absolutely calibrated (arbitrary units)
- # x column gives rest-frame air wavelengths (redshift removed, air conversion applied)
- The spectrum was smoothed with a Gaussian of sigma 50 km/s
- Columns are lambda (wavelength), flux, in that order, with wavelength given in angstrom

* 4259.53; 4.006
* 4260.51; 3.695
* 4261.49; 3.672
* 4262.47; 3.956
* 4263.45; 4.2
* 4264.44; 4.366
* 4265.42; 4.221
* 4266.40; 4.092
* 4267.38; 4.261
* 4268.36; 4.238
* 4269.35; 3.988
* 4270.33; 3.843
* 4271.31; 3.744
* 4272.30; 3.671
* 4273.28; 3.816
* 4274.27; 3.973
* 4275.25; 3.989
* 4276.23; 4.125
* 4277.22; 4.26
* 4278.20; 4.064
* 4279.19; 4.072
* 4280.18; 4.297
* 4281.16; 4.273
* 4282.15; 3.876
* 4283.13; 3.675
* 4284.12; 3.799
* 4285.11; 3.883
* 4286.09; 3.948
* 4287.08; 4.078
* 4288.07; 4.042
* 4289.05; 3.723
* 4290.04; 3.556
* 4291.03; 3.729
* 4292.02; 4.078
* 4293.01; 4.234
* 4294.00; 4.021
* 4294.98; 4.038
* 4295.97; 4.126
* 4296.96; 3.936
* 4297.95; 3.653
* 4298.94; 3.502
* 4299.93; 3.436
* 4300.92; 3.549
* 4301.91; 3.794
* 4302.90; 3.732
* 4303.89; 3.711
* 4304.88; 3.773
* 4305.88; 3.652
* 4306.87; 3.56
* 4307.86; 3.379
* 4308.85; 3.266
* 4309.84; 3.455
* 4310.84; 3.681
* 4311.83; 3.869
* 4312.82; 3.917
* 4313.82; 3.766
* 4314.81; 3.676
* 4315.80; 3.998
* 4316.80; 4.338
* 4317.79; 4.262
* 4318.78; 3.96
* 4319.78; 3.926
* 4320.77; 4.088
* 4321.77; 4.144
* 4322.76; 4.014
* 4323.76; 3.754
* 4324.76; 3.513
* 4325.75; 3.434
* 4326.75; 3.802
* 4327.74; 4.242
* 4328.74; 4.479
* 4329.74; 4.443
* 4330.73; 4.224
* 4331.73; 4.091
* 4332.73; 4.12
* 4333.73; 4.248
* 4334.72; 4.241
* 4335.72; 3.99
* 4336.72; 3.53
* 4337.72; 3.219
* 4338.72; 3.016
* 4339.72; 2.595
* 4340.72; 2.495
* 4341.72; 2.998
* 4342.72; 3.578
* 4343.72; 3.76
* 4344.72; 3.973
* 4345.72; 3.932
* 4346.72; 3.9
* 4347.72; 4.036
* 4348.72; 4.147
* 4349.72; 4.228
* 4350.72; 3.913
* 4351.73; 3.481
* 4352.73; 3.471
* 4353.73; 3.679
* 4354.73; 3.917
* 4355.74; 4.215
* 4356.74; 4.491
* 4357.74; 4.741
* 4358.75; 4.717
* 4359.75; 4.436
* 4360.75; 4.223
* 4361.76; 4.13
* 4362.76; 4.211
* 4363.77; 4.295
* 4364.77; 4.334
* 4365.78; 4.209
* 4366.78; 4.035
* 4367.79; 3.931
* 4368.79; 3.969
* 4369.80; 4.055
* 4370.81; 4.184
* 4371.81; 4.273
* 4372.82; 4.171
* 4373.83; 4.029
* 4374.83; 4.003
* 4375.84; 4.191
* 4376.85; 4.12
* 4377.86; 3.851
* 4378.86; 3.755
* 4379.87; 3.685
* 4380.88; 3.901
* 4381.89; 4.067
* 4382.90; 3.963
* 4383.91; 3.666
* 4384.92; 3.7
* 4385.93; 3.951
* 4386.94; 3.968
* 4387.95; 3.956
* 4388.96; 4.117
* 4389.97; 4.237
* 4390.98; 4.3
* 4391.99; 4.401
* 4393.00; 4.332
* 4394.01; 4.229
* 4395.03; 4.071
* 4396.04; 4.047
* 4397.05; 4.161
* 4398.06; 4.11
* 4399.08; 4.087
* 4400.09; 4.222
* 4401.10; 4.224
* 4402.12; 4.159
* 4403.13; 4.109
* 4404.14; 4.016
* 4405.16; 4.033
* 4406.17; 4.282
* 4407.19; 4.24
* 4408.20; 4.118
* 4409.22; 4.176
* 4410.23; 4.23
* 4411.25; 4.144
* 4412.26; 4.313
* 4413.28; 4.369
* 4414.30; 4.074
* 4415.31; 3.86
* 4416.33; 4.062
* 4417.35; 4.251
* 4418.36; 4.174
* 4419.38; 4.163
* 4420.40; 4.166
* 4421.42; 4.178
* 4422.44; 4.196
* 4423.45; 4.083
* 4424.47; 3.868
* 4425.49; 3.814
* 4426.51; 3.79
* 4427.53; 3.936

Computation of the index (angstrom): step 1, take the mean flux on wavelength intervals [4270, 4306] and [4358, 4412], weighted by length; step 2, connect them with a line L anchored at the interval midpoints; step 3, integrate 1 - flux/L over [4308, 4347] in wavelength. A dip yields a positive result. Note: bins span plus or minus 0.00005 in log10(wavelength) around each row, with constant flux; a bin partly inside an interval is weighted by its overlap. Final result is 1.9 angstrom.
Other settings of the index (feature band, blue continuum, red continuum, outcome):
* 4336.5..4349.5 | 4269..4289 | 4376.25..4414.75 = 1.8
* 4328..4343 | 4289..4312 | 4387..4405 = 0.7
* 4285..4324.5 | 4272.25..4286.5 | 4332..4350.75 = 0.4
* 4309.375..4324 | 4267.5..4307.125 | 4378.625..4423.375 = 0.1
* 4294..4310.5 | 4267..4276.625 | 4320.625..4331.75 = 1.3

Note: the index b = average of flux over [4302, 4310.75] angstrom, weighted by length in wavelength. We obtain 3.58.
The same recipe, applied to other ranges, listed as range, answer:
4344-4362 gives 4.09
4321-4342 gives 3.75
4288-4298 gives 3.93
